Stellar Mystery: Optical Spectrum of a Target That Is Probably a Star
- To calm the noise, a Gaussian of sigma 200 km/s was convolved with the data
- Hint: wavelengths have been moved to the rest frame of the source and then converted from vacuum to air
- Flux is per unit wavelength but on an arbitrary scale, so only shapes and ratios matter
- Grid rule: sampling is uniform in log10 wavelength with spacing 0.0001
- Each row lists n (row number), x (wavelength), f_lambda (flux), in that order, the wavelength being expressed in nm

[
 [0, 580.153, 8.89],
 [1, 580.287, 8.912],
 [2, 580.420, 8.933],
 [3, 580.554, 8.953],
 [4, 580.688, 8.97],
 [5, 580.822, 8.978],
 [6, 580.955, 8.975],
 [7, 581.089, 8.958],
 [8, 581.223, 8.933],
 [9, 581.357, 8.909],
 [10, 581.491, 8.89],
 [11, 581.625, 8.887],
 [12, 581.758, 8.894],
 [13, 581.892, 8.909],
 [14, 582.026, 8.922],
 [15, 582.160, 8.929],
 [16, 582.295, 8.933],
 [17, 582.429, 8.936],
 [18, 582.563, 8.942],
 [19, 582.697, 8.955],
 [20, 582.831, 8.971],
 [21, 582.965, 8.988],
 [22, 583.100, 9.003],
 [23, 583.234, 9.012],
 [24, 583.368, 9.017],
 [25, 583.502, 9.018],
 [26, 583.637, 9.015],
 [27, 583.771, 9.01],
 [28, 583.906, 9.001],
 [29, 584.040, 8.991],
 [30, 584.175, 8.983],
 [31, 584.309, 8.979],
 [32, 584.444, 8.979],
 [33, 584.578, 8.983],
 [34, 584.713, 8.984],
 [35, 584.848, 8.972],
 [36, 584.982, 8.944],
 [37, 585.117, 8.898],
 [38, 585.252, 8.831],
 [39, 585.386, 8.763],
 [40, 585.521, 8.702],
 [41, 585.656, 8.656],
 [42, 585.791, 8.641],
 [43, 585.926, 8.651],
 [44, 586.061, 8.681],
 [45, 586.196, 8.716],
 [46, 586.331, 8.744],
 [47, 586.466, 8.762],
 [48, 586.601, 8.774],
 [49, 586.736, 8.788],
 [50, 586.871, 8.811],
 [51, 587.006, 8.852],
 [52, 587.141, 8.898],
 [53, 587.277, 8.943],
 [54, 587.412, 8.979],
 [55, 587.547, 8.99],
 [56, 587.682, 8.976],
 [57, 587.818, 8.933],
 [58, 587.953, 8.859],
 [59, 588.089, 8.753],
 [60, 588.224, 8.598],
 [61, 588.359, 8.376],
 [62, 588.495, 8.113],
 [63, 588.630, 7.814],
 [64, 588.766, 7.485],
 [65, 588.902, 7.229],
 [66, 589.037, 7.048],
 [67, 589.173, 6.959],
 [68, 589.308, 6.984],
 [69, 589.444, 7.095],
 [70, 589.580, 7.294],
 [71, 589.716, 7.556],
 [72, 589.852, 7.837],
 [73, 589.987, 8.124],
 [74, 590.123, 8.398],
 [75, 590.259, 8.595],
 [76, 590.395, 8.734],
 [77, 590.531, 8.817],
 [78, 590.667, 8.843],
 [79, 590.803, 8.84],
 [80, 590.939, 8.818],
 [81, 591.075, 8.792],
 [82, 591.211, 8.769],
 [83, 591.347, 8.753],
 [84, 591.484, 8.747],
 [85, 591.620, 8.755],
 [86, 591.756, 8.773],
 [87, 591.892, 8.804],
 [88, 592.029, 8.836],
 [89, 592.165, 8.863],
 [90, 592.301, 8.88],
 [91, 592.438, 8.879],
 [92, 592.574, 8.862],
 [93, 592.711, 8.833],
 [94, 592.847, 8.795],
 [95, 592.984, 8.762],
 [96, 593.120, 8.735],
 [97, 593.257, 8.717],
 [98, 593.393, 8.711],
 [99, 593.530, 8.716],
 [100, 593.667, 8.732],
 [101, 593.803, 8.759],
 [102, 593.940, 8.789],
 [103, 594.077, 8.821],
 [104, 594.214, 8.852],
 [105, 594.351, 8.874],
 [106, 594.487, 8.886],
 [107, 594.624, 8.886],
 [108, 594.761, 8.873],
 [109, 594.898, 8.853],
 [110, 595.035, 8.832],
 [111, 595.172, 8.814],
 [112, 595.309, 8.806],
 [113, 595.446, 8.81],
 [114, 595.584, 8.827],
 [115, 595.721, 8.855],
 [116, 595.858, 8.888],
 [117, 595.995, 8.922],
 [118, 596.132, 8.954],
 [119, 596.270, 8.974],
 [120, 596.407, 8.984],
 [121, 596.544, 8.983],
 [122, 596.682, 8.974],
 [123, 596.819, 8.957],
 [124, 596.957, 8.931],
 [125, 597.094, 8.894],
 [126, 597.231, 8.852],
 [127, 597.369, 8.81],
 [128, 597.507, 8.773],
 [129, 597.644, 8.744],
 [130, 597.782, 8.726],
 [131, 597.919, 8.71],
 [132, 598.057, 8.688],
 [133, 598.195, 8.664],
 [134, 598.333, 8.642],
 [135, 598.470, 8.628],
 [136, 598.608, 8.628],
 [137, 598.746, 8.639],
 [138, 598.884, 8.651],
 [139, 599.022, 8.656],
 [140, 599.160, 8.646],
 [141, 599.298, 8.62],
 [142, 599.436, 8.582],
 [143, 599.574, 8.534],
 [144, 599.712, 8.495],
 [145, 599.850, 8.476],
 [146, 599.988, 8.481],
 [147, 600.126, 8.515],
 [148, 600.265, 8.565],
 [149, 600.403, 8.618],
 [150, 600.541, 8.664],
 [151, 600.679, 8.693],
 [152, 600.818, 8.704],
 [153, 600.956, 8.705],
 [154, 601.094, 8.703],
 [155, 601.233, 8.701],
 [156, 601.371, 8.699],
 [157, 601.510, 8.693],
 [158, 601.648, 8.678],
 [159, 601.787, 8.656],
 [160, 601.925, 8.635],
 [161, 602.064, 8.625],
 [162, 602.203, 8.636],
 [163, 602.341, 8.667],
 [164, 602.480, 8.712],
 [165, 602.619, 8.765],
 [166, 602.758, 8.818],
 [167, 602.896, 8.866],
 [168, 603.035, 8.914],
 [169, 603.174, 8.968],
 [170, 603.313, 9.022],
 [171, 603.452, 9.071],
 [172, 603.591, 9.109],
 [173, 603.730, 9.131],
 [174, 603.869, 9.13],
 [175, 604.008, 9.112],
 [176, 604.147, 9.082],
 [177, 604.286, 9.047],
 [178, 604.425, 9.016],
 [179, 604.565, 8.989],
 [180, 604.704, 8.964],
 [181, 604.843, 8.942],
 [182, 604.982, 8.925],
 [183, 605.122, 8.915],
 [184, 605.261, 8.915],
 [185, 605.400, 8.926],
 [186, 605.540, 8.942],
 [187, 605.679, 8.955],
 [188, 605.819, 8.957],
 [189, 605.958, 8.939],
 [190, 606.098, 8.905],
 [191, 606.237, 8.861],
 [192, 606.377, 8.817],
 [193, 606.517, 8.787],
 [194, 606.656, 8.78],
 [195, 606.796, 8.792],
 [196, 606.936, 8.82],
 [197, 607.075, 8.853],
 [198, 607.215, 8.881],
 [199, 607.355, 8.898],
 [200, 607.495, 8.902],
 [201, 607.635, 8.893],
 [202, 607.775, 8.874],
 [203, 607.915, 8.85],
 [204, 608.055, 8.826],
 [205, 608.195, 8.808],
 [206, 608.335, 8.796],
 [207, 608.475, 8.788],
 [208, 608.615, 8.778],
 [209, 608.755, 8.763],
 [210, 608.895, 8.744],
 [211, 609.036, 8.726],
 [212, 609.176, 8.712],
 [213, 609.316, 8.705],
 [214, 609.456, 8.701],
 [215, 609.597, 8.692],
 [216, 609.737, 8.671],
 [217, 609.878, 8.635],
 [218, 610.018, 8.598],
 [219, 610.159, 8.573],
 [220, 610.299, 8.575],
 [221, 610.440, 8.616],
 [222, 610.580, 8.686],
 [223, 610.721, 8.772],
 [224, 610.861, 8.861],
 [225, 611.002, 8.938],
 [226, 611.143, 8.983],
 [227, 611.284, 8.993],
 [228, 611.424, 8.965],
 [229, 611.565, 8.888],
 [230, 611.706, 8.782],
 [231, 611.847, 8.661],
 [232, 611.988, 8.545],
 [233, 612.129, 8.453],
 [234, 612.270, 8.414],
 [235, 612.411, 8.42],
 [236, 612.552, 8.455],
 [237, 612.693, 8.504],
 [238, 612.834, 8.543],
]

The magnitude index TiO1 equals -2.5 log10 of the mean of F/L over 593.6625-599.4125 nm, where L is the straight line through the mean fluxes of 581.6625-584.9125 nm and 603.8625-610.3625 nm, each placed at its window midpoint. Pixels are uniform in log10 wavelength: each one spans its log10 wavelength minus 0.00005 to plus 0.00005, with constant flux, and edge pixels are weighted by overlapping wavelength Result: 0.01 mag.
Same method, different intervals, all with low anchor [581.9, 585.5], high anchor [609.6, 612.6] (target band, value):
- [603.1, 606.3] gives -0.03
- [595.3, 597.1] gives -0.01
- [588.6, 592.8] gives 0.07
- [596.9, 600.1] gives 0.02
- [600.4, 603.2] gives 0.01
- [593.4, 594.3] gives 0.01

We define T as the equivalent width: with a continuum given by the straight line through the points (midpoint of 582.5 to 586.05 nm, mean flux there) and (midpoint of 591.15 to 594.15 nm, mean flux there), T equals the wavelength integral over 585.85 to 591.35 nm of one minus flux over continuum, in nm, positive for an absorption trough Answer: 0.29 nm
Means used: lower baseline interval 8.92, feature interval 8.39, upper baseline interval 8.78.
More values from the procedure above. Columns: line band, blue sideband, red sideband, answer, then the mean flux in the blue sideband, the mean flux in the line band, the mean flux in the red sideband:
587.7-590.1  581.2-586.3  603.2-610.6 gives 0.28 nm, 8.9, 7.86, 8.86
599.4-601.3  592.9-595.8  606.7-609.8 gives 0.04 nm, 8.8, 8.6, 8.79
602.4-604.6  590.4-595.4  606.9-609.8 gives -0.05 nm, 8.81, 8.98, 8.8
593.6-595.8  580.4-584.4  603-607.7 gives 0.03 nm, 8.96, 8.83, 8.95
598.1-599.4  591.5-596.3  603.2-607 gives 0.04 nm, 8.82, 8.64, 8.96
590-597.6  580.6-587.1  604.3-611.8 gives 0.04 nm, 8.9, 8.82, 8.83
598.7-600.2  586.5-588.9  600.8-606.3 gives 0.04 nm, 8.61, 8.57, 8.88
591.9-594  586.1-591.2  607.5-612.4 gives -0.09 nm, 8.36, 8.79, 8.74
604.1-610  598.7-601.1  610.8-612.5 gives -0.11 nm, 8.61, 8.85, 8.73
